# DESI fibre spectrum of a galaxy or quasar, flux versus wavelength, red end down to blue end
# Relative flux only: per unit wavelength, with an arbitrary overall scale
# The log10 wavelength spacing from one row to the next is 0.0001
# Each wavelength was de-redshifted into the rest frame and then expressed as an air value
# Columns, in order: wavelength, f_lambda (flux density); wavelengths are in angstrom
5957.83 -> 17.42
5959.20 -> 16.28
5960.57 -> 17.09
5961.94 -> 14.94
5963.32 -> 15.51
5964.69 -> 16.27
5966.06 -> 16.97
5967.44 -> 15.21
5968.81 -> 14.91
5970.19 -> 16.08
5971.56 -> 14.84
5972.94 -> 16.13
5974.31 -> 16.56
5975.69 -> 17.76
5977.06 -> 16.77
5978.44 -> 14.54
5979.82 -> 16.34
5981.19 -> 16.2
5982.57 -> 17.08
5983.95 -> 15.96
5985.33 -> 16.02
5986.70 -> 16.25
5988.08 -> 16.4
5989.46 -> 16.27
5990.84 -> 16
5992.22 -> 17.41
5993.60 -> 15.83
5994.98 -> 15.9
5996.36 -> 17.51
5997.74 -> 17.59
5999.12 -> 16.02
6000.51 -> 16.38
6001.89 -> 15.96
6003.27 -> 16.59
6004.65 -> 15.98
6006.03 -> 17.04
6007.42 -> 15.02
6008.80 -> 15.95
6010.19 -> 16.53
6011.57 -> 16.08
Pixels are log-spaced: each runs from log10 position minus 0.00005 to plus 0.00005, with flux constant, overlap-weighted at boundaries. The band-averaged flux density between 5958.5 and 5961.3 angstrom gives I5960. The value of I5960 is 16.7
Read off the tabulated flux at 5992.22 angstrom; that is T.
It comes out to 17.41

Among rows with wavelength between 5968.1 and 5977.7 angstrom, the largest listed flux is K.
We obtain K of 17.76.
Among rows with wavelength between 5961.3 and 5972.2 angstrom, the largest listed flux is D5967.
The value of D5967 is 16.97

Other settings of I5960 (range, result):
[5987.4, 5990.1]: 16.3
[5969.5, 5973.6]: 15.7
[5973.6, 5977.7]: 17.1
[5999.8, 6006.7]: 16.4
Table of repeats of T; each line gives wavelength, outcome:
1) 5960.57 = 17.09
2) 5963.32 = 15.51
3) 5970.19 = 16.08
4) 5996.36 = 17.51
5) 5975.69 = 17.76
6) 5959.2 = 16.28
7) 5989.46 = 16.27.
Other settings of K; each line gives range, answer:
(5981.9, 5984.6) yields 17.08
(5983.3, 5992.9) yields 17.41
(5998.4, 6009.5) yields 17.04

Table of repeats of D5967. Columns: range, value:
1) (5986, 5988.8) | 16.4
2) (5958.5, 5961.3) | 17.09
